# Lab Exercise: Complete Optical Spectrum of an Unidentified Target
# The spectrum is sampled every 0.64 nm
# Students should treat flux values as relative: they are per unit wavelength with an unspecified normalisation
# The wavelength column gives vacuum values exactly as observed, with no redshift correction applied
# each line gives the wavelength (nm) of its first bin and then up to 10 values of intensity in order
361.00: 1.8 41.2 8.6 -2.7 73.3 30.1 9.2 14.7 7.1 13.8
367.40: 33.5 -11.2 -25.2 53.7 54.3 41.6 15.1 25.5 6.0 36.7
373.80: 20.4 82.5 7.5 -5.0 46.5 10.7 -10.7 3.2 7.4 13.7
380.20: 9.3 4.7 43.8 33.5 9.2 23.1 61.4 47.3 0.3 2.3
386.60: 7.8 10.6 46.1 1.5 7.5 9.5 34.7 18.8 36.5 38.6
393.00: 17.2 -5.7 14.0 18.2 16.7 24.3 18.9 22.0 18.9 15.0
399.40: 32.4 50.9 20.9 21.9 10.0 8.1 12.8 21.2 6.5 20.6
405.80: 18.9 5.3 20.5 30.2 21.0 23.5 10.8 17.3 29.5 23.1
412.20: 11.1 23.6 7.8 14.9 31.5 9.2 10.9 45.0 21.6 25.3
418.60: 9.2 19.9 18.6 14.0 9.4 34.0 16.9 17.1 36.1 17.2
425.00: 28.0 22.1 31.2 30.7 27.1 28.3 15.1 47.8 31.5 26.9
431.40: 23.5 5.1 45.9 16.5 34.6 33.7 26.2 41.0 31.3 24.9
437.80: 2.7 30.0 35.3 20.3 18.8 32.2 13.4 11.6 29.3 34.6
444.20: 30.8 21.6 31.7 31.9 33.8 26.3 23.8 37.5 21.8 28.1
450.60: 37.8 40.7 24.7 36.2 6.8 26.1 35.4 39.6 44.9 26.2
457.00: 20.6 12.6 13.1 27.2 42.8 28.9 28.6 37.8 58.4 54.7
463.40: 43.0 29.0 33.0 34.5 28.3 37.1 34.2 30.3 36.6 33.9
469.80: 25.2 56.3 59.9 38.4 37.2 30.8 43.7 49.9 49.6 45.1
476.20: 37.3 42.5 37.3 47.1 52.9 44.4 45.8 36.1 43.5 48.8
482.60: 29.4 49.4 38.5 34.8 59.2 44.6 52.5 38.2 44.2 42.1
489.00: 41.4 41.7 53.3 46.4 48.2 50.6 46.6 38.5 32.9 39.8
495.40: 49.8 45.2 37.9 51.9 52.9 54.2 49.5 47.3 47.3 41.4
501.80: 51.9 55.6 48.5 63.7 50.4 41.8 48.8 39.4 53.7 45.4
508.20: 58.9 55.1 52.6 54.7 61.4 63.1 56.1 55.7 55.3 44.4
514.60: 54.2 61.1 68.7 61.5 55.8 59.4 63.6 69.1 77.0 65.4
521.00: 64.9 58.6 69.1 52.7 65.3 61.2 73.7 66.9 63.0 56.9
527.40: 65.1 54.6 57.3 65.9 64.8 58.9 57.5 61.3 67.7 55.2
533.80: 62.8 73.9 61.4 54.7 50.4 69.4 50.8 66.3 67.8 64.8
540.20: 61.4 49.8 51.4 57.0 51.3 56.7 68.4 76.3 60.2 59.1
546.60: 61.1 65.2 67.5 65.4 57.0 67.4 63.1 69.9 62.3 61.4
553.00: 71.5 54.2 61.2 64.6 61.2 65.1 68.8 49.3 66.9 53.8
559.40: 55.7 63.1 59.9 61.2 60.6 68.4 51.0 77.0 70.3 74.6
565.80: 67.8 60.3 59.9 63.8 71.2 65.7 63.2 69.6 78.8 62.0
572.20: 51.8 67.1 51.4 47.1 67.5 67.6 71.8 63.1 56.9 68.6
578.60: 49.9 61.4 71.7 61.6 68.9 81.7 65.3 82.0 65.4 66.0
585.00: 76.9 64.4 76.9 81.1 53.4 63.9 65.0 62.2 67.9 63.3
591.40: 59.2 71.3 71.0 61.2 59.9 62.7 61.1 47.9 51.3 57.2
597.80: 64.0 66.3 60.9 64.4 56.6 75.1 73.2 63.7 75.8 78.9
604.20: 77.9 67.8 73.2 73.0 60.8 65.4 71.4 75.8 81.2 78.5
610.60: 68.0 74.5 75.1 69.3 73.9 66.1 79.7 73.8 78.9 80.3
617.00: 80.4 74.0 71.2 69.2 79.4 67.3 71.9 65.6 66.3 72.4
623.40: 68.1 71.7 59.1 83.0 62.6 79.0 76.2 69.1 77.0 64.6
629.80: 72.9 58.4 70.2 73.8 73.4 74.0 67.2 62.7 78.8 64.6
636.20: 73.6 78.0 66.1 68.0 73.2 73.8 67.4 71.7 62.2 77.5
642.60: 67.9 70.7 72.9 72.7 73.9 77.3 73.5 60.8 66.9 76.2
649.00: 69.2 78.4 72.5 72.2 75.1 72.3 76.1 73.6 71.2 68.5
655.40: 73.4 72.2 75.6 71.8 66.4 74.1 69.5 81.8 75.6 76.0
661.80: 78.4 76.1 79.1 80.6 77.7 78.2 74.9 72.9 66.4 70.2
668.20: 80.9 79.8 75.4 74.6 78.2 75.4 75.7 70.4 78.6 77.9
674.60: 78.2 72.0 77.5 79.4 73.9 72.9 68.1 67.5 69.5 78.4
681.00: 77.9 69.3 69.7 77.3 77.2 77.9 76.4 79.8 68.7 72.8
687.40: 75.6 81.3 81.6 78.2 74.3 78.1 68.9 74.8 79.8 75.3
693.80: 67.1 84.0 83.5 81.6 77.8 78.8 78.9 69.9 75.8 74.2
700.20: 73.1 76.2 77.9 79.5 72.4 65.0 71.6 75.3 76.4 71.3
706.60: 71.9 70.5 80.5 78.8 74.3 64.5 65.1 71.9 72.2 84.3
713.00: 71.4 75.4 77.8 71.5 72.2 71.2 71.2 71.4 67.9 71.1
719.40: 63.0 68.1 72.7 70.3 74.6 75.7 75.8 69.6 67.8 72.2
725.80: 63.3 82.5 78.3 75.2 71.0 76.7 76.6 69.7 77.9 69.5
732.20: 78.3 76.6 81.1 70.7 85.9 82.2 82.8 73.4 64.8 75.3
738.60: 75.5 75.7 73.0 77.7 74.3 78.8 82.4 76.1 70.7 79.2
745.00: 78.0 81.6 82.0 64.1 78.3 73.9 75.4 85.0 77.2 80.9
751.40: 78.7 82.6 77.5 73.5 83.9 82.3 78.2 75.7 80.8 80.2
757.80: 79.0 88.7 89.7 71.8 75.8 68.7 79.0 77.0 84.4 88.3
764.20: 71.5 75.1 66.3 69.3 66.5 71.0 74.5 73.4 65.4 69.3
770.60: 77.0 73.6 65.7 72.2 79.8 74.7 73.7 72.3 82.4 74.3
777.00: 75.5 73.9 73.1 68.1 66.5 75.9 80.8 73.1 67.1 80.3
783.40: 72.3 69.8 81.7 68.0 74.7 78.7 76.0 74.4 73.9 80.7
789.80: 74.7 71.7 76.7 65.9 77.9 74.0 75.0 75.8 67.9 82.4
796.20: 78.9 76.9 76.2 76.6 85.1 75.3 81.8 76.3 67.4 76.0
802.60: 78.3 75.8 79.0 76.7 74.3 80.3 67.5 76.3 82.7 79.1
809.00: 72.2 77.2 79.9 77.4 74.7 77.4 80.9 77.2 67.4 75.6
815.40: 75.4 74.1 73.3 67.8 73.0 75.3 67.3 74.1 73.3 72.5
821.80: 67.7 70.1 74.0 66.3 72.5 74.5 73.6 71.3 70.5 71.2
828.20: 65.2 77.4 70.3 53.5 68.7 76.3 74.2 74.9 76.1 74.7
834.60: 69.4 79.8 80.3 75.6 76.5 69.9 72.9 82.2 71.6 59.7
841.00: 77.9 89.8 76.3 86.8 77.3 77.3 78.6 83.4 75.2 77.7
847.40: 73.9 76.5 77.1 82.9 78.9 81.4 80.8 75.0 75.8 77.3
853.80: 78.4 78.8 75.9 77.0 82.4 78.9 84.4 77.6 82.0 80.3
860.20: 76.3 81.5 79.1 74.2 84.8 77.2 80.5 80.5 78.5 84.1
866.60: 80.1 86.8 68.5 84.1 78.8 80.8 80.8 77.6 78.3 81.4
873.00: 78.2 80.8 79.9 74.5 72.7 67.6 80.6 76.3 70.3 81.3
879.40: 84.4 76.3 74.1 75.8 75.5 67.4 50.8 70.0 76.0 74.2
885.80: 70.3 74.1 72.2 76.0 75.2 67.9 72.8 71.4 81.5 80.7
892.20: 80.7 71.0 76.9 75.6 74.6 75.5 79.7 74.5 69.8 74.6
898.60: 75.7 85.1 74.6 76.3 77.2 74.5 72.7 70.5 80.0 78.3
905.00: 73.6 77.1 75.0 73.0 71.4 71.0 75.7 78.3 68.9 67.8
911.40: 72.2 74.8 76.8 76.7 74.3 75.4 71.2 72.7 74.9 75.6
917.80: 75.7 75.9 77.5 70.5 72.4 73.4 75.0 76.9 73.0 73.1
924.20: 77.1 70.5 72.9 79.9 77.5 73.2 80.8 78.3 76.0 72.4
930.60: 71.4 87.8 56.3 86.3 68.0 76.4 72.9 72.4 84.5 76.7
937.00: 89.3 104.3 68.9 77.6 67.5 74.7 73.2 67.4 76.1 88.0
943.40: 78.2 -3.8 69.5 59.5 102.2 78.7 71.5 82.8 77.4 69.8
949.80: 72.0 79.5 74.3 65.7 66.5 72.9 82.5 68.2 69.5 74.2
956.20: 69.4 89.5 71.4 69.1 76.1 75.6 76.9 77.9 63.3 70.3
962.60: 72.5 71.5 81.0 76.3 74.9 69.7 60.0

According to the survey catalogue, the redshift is 0.152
